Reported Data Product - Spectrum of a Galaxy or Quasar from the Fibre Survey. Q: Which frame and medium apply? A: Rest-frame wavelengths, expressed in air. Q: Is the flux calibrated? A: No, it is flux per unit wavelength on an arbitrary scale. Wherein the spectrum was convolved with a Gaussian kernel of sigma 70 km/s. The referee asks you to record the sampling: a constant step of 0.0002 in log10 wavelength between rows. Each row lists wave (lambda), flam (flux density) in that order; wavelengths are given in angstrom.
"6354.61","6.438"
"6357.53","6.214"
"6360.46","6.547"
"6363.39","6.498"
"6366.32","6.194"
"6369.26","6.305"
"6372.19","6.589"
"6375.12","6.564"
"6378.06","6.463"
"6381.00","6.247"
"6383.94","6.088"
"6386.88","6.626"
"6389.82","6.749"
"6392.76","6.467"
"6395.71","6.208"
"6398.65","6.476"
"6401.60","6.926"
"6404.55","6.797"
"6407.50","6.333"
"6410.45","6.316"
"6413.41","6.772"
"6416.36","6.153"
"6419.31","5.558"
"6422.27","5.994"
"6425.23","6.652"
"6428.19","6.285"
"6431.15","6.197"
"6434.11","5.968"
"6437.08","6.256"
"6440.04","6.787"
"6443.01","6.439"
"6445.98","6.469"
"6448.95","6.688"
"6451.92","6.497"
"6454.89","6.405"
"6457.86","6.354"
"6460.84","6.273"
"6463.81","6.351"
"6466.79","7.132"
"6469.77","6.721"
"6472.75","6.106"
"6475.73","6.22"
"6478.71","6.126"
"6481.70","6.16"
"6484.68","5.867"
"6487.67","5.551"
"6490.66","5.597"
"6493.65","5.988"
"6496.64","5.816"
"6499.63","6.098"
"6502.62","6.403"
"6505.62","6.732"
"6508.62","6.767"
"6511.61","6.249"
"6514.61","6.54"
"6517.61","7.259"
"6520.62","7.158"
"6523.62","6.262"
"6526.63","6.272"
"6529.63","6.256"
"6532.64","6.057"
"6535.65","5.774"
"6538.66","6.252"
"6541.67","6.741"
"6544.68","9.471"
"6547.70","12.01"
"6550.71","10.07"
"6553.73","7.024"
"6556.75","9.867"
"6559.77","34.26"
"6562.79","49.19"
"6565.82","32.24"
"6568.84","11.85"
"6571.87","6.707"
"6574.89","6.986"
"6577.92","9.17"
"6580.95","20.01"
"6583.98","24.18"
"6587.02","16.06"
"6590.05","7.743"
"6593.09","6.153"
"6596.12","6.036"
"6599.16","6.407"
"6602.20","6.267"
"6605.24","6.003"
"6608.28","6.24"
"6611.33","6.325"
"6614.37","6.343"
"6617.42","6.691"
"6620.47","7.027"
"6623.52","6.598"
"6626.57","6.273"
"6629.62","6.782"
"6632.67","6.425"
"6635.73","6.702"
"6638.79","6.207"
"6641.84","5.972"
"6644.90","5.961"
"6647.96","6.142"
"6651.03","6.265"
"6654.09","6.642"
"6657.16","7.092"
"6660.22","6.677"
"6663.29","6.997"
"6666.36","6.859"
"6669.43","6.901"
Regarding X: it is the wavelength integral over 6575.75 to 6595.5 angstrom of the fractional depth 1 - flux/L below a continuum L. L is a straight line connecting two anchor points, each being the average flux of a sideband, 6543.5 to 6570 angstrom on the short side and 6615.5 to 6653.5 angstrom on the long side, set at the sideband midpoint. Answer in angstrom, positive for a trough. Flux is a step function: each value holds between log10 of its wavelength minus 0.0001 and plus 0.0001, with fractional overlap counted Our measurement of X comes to 2.2 angstrom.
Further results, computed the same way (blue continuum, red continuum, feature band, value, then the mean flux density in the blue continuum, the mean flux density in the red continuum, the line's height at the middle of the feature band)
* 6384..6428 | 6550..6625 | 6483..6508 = 9.10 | 6.42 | 12.6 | 9.48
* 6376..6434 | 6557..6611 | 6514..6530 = 6.98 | 6.38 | 14.7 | 11.8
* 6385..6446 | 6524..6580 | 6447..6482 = 9.30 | 6.4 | 13.1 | 8.79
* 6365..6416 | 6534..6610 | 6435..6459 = 5.62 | 6.47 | 12.9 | 8.46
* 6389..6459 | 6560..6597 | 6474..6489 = 6.34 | 6.4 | 17.1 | 10.4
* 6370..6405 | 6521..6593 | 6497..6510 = 5.48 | 6.51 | 13.3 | 11.1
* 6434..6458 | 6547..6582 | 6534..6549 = 7.27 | 6.46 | 17.5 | 15.4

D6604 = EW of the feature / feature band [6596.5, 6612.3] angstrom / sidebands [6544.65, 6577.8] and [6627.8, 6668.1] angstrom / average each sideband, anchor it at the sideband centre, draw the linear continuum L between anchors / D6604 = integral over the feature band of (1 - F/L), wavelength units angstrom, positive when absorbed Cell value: 7.51 angstrom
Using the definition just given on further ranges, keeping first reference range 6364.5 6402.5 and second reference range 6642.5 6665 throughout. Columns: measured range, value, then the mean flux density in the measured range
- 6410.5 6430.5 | 0.7 angstrom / 6.24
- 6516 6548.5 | -3.2 angstrom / 7.12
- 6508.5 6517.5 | -0.2 angstrom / 6.6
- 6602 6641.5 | 0.4 angstrom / 6.45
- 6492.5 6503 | 0.7 angstrom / 6.05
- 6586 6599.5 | -3.9 angstrom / 8.38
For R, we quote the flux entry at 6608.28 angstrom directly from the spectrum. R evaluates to 6.24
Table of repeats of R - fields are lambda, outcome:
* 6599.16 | 6.407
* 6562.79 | 49.19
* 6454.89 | 6.405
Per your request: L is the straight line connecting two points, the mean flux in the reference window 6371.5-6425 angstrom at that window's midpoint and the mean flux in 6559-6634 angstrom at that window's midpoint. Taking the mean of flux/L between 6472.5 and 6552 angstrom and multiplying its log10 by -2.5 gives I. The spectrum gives 0.40 mag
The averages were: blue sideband 6.41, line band 6.74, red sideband 12.1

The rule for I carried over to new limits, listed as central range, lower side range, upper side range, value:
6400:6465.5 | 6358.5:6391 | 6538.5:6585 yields 0.41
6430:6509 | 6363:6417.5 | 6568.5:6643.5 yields 0.14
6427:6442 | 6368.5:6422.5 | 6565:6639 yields 0.11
